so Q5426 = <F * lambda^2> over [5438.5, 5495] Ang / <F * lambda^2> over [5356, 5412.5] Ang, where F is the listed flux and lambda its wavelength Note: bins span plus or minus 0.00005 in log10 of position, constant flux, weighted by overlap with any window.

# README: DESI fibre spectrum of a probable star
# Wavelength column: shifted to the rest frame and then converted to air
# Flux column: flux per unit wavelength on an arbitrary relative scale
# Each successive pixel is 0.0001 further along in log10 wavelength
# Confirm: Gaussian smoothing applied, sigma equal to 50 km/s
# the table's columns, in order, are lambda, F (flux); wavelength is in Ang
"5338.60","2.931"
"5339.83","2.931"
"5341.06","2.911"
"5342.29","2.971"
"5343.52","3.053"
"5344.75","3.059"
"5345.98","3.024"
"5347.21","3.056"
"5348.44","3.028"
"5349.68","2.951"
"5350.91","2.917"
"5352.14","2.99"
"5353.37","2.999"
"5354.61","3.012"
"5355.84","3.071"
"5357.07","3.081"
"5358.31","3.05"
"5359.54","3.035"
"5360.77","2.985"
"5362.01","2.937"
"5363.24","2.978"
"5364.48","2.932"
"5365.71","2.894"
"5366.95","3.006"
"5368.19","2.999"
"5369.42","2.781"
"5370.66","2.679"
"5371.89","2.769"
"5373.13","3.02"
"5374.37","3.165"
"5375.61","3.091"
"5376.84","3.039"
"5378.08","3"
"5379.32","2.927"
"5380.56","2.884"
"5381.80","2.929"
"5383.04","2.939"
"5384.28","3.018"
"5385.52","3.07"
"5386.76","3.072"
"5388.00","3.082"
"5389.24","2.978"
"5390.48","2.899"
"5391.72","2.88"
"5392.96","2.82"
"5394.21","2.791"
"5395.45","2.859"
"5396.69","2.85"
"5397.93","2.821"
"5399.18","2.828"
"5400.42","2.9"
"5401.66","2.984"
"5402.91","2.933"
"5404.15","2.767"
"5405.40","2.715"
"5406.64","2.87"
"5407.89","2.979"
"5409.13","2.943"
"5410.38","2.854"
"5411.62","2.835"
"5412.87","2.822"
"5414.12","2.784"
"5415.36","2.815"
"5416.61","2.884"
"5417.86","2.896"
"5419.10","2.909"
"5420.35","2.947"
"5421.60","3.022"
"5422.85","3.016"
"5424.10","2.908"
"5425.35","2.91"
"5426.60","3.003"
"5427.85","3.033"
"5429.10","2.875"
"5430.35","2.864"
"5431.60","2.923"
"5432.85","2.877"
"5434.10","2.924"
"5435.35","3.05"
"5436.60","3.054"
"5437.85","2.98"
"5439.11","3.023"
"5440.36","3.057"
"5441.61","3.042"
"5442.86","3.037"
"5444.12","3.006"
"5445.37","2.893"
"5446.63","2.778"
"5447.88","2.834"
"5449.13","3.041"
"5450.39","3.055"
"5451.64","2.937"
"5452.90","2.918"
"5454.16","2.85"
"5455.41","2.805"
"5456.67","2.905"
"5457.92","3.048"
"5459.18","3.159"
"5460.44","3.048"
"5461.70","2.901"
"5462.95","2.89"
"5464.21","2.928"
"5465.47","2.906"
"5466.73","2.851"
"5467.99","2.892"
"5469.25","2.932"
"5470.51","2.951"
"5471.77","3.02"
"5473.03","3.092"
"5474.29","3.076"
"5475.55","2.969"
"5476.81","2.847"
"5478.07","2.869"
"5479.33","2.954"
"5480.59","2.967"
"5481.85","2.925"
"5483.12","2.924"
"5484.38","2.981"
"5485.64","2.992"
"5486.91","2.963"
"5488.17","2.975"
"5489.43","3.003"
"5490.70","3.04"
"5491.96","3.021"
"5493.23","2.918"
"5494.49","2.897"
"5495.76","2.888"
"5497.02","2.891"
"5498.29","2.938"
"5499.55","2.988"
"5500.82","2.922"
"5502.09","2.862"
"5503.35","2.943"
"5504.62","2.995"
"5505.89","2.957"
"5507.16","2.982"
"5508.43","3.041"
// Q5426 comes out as 1.04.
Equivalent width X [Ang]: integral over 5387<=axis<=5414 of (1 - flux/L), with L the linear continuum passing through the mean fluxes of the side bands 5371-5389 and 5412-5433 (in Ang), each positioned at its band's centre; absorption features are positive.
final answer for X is 0.7 Ang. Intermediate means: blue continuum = 3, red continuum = 2.91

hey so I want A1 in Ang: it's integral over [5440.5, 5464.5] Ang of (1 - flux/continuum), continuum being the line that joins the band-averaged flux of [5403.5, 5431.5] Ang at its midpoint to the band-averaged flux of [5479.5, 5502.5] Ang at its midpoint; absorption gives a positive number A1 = -0.3 Ang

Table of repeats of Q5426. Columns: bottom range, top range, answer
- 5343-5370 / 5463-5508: 1.03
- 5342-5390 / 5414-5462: 1.01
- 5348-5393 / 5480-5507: 1.04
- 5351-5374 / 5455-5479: 1.04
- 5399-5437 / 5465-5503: 1.04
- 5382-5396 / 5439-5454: 1.03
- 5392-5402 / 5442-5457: 1.04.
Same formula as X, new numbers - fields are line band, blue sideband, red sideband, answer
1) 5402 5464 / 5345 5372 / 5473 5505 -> 0.6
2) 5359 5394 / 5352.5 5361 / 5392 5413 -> 0.0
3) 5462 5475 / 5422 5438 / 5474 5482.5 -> 0.0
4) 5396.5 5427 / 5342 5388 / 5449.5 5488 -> 0.9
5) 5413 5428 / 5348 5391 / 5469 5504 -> 0.2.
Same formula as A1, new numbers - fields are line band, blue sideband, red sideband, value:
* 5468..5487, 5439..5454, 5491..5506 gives -0.1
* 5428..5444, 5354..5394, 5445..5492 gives -0.1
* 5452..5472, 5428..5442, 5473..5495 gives 0.2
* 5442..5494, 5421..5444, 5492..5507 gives 0.0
